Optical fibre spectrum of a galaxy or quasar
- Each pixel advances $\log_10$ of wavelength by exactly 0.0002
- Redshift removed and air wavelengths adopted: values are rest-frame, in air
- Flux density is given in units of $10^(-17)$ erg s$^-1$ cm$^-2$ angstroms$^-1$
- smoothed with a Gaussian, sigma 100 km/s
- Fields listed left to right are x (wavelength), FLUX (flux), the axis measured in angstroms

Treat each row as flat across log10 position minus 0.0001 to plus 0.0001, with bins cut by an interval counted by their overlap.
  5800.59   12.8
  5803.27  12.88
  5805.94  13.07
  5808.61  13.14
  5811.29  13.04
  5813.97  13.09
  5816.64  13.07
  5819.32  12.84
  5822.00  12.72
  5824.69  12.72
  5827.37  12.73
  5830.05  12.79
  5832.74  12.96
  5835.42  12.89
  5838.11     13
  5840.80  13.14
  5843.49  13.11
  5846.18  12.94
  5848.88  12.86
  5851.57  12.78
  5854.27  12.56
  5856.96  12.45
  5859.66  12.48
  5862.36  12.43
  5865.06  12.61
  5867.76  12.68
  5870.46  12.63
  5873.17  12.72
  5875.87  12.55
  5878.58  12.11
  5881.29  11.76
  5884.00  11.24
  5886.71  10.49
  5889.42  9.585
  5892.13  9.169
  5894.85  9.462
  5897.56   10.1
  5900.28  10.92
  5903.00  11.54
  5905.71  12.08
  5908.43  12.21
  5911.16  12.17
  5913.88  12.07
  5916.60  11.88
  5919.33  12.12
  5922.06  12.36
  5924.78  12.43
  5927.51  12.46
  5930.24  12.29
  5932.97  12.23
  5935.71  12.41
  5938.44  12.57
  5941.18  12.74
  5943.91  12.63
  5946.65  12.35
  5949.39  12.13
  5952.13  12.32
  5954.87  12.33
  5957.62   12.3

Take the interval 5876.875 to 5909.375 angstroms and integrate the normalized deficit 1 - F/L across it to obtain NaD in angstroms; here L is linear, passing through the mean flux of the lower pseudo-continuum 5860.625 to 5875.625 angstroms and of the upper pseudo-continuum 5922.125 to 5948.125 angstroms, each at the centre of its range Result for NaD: 4.3 angstroms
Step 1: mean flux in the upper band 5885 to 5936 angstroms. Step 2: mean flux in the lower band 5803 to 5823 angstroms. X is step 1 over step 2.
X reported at 0.9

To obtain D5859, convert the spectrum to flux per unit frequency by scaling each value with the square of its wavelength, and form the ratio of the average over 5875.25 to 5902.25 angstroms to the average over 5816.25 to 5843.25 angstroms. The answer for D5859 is 0.8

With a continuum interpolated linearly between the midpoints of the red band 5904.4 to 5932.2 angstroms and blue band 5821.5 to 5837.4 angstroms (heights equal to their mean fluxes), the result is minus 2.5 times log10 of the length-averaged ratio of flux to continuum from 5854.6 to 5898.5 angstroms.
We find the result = 0.08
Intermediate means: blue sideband 12.8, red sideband 12.2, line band 11.6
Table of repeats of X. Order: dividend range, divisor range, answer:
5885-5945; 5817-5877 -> 0.91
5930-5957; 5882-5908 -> 1.17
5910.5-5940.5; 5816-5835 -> 0.96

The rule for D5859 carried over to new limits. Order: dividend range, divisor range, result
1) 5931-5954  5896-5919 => 1.08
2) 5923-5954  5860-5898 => 1.11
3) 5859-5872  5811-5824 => 0.99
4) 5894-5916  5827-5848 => 0.90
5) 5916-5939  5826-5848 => 0.98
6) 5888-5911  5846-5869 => 0.86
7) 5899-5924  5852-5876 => 0.97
